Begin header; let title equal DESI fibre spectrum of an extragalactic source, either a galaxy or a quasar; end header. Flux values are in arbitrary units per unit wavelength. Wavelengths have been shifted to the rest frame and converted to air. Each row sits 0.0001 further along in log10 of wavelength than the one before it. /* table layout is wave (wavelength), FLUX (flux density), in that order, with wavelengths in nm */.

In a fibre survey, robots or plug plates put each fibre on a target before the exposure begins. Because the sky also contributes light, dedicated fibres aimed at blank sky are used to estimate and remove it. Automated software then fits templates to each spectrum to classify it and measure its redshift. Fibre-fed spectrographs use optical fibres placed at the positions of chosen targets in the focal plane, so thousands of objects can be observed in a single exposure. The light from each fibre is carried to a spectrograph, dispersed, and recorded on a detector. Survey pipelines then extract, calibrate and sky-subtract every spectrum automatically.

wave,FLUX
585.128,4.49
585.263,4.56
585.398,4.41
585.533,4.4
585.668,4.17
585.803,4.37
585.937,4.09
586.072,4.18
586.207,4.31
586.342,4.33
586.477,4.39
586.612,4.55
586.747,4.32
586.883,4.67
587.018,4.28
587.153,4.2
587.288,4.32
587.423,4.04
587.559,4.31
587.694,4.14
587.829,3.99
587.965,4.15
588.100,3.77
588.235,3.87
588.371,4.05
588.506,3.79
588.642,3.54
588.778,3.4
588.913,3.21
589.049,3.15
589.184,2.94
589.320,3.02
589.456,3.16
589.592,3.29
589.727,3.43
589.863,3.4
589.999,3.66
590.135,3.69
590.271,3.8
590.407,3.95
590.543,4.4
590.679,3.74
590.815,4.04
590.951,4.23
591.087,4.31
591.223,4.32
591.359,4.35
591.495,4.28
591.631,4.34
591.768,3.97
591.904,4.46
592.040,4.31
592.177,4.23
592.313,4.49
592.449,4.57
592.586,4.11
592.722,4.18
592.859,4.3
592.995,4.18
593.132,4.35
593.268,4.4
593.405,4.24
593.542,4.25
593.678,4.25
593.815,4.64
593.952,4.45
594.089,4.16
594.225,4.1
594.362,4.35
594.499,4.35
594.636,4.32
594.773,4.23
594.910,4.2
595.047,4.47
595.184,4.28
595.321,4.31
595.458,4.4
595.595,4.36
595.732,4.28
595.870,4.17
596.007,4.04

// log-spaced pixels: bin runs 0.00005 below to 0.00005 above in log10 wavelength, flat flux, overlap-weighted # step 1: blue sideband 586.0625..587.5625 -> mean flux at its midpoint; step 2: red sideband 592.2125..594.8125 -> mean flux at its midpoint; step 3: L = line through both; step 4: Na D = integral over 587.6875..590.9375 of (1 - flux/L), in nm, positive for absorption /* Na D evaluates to 0.506 nm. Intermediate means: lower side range 4.33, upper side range 4.31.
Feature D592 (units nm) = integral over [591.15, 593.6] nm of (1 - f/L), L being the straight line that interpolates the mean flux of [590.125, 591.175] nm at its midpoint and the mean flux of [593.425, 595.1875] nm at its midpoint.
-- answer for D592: -0.075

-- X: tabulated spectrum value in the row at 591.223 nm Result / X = 4.32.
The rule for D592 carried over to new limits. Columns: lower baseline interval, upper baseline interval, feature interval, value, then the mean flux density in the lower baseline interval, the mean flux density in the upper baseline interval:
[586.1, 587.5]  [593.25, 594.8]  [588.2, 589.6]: 0.30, 4.33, 4.31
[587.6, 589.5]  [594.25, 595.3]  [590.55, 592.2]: -0.13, 3.6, 4.3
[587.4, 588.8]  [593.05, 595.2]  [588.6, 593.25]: 0.23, 3.92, 4.31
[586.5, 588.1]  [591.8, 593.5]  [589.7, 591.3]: 0.13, 4.25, 4.31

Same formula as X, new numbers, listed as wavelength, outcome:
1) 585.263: 4.56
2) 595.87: 4.17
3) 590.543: 4.4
